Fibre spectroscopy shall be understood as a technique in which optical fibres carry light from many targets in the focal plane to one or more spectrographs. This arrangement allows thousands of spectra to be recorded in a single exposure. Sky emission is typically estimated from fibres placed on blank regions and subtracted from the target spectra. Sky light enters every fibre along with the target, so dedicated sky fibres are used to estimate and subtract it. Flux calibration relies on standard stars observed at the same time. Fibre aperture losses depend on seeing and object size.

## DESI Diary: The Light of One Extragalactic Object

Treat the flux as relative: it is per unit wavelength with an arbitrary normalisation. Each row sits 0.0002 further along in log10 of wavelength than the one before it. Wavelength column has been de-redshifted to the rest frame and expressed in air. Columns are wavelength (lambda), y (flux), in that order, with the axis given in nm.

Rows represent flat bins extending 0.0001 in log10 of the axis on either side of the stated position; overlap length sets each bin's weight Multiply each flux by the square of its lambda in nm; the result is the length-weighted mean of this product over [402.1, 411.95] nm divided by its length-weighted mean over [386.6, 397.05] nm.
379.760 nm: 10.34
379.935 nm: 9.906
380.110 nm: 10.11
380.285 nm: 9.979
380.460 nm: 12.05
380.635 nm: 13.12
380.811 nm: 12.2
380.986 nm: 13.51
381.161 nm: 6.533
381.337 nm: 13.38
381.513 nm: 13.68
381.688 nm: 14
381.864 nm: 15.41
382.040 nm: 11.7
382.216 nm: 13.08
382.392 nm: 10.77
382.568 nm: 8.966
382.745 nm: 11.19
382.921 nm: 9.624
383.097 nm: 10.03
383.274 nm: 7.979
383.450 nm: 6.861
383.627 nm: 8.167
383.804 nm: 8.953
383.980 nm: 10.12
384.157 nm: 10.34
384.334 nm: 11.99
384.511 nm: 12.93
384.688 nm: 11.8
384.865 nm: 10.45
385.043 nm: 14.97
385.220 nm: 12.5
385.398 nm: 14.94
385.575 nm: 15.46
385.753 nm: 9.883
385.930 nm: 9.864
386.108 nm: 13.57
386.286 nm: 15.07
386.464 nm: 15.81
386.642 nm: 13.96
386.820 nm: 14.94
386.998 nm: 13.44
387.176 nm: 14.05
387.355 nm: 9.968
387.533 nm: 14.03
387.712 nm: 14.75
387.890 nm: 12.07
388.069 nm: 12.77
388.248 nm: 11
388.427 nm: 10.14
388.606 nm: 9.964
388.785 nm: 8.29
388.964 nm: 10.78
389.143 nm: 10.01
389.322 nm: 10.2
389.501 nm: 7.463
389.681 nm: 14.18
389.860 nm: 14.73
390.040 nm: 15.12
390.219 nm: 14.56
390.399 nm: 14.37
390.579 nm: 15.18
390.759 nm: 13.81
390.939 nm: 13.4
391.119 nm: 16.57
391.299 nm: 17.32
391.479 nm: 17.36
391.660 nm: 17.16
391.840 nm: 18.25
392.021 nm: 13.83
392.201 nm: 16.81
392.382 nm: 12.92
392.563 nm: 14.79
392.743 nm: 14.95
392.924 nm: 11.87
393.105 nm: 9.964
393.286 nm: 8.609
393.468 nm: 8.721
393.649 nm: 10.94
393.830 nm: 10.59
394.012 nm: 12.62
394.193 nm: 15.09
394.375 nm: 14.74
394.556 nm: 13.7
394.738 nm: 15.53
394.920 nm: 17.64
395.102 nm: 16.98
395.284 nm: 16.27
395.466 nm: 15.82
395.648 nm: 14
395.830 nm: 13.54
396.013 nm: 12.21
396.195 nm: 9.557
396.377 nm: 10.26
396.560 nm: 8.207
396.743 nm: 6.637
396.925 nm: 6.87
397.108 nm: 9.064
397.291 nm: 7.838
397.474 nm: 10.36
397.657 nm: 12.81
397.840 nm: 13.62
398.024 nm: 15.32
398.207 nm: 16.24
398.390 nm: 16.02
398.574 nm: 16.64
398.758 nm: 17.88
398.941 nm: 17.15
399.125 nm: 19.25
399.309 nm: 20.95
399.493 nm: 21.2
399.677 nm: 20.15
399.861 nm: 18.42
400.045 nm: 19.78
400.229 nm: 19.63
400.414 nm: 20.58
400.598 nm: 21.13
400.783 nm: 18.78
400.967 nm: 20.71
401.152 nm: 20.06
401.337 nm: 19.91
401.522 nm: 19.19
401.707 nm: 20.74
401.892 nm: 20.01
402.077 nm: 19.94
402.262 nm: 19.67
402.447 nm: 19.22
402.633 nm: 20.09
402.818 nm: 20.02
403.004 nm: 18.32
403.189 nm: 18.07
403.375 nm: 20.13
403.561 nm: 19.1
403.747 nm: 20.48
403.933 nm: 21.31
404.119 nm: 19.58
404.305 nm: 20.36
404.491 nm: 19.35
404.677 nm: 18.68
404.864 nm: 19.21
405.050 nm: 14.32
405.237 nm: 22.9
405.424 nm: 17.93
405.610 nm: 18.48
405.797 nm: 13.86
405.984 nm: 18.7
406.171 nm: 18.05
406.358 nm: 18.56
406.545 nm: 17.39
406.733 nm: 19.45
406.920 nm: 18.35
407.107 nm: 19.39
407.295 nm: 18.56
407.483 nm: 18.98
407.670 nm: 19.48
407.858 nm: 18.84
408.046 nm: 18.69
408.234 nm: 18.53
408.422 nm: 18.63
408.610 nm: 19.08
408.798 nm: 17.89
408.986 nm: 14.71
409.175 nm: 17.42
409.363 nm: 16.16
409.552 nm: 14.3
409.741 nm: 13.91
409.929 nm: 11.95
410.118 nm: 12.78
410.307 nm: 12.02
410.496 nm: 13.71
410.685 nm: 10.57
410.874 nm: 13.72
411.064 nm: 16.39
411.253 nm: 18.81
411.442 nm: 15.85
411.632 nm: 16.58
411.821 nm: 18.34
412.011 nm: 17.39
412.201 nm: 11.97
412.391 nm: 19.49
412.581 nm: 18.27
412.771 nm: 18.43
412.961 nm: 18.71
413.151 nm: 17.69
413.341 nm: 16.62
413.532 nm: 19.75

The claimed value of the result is 1.47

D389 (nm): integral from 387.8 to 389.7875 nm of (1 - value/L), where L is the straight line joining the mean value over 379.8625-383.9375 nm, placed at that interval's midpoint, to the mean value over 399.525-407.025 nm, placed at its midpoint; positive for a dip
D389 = 0.43 nm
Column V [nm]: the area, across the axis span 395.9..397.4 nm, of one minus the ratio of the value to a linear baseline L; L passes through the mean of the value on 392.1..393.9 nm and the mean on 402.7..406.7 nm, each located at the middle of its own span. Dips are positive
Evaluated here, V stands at 0.55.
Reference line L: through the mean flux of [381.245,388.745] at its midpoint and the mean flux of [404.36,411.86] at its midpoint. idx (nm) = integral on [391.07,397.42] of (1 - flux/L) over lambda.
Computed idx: 0.42 nm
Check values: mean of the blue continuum 12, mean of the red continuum 17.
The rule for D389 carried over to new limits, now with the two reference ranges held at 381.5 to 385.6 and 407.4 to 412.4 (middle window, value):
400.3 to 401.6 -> -0.50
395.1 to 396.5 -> 0.03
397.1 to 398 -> 0.17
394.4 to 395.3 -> -0.17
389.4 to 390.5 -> -0.07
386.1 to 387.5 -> -0.22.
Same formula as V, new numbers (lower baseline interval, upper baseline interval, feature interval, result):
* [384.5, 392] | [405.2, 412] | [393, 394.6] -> 0.30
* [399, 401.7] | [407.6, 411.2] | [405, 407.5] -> -0.15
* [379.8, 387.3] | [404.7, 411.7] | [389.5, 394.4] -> -0.13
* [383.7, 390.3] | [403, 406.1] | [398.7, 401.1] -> -0.36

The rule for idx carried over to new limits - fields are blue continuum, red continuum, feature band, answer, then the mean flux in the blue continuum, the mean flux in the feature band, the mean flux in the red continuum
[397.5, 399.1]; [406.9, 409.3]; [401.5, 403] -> -0.276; 15.6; 19.8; 18.3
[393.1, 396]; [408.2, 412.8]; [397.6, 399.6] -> -0.428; 13.5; 17.1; 15.8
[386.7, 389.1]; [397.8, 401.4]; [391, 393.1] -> -0.149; 12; 15.4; 18.7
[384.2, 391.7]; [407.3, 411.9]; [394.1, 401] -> -0.360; 13.1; 15.2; 16.2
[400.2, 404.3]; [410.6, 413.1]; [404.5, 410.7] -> 0.321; 19.9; 17.1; 16.5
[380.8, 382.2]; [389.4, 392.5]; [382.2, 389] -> 0.963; 12.6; 11.7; 14.9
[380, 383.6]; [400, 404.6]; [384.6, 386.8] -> -0.075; 11.1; 13.2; 19.8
